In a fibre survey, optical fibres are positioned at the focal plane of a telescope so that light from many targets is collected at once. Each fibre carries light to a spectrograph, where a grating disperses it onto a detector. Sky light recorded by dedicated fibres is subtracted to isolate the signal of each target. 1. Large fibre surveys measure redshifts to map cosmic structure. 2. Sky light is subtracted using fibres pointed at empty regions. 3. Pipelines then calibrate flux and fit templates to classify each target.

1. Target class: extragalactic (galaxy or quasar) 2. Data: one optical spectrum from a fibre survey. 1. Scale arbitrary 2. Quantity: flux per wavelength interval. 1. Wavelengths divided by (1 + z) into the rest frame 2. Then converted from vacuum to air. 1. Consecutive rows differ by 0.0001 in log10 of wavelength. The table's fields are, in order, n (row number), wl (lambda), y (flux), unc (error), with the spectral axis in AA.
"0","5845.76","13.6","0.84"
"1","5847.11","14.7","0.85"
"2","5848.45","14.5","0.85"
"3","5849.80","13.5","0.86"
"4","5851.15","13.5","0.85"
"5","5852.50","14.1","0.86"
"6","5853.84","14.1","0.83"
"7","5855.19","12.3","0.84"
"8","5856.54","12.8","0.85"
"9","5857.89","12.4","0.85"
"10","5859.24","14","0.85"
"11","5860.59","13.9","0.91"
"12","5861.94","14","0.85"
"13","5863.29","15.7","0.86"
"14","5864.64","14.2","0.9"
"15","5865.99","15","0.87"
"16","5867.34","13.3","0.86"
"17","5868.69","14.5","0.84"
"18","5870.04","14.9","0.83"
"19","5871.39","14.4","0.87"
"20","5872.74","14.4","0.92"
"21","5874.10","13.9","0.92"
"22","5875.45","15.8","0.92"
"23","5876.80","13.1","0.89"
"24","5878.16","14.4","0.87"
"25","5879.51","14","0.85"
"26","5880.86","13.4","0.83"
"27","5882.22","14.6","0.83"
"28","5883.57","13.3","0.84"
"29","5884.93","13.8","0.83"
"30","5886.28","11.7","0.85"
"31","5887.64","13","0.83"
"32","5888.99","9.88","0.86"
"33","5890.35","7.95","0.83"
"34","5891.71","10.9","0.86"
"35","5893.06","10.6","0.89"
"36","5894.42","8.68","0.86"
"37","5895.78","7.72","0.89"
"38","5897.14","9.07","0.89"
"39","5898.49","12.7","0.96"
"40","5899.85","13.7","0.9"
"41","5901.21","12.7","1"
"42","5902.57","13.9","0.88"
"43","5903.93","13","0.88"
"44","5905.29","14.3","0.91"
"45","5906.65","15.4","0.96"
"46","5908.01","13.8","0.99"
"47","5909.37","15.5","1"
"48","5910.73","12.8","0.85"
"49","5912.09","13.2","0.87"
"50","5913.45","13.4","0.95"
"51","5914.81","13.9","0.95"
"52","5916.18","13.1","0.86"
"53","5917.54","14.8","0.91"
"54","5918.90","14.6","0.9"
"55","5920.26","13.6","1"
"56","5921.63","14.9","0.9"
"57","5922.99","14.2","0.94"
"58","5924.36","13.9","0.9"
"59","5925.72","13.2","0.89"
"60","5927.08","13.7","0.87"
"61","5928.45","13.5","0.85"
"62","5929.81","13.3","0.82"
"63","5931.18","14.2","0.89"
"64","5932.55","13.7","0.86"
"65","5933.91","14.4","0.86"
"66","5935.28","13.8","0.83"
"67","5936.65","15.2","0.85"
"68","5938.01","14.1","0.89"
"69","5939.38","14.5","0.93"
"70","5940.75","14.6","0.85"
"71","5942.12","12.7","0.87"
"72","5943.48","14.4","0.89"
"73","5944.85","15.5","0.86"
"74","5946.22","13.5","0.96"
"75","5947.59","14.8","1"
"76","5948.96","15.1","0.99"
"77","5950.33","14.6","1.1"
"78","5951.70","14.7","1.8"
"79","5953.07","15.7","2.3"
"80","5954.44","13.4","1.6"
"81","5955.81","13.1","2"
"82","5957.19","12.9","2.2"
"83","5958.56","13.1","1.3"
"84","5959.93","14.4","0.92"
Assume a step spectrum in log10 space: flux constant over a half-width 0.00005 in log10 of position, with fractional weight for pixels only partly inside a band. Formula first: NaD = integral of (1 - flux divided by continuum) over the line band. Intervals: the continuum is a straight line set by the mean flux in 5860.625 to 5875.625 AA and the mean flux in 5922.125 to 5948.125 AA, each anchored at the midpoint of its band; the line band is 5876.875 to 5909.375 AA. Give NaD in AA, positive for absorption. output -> 4.5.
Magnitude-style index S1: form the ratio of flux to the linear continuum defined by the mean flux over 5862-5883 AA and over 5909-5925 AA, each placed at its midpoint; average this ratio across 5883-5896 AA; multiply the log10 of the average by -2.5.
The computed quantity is 0.29 mag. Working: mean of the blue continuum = 14.4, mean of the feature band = 10.8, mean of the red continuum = 14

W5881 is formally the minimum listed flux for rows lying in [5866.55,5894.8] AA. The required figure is 7.95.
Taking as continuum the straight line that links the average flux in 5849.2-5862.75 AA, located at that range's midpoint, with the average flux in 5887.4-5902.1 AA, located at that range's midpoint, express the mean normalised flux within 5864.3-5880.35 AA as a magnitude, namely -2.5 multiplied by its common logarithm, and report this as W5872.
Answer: -0.17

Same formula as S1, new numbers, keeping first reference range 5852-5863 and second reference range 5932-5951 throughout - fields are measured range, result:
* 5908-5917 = 0.03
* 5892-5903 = 0.25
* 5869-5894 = 0.06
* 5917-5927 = 0.00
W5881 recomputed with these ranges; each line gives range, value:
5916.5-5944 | 12.7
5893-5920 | 7.72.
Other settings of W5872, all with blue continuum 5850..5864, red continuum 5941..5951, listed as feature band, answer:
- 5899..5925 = 0.02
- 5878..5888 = 0.03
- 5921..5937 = 0.02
